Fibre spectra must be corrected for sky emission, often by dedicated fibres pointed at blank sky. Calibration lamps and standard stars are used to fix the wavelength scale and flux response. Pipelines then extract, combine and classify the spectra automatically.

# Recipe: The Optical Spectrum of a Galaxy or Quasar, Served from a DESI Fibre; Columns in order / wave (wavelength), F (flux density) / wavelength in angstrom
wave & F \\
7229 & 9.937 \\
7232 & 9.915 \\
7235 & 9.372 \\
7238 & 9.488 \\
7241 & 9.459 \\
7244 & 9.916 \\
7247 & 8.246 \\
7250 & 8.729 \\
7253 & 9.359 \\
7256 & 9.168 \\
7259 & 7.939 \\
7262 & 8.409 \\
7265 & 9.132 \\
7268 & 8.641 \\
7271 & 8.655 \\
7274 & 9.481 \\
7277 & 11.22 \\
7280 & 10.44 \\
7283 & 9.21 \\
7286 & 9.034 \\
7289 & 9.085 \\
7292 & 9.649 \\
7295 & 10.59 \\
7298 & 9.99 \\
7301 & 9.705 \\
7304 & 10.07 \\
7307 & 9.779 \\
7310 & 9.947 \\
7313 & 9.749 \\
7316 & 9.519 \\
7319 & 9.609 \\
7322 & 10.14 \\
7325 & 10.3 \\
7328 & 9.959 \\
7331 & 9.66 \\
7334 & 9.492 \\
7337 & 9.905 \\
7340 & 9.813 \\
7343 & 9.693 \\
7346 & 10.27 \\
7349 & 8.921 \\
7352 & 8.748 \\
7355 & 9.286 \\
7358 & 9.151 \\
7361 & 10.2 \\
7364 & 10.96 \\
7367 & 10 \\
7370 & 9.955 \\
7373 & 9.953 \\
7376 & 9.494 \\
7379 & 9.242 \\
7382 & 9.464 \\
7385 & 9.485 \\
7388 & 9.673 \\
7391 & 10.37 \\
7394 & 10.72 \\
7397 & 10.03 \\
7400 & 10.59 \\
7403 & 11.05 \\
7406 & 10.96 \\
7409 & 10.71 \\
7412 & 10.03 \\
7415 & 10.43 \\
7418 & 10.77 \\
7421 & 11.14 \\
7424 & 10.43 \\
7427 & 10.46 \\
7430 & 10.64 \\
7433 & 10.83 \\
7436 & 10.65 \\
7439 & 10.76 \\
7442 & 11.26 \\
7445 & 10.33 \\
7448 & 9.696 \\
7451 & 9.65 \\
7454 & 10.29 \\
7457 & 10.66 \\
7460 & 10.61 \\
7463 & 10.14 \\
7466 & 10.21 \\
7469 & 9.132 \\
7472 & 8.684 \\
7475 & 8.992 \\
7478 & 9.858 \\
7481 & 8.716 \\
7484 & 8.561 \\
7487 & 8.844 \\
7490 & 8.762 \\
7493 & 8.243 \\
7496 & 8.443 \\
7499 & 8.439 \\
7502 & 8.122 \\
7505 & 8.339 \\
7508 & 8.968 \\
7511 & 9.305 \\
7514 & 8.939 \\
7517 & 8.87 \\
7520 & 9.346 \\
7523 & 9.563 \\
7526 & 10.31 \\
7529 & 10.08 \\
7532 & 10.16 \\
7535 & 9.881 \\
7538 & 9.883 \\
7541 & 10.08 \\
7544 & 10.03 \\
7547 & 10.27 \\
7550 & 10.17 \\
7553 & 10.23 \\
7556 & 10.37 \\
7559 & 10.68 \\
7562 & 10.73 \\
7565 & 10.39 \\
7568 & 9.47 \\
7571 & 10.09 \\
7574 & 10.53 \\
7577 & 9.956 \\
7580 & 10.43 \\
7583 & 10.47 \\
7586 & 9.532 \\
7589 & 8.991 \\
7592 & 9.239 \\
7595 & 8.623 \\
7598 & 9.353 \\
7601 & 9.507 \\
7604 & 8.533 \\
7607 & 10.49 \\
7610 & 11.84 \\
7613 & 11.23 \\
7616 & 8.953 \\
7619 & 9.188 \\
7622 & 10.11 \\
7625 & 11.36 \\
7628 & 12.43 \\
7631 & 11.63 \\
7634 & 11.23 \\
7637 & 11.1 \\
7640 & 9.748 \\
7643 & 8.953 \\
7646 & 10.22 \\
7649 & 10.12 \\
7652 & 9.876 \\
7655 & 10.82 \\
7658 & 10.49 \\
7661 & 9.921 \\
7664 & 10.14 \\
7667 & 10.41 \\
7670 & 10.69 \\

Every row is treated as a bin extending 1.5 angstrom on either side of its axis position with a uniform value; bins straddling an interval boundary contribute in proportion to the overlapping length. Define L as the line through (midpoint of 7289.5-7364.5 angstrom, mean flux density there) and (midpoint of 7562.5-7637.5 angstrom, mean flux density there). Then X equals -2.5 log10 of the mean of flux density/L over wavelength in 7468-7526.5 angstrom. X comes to 0.13 mag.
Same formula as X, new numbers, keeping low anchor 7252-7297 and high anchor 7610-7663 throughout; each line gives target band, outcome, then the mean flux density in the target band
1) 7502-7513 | 0.15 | 8.77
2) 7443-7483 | 0.02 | 9.77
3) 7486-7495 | 0.17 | 8.59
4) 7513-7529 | 0.07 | 9.48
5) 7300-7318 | -0.04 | 9.79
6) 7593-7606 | 0.14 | 9.07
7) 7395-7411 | -0.10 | 10.6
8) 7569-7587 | 0.01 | 10.2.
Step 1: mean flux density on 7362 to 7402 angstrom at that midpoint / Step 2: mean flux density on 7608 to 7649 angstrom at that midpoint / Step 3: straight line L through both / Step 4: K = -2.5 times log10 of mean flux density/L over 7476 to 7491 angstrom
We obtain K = 0.15 mag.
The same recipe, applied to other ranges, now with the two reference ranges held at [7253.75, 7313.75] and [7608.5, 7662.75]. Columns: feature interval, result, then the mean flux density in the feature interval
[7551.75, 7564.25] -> -0.02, 10.5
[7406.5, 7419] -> -0.07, 10.5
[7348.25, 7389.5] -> 0.01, 9.62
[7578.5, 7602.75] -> 0.10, 9.51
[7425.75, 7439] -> -0.08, 10.7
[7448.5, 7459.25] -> -0.02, 10.2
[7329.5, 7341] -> -0.01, 9.71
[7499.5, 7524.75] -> 0.14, 8.93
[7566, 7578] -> 0.03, 10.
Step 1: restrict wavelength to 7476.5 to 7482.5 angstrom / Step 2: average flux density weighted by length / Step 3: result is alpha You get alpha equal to 9.29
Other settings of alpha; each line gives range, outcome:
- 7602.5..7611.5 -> 10.3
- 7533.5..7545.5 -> 9.97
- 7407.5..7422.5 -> 10.6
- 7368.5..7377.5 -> 9.8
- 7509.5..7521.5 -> 9.12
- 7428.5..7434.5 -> 10.7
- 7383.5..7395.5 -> 10.1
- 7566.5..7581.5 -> 10.1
